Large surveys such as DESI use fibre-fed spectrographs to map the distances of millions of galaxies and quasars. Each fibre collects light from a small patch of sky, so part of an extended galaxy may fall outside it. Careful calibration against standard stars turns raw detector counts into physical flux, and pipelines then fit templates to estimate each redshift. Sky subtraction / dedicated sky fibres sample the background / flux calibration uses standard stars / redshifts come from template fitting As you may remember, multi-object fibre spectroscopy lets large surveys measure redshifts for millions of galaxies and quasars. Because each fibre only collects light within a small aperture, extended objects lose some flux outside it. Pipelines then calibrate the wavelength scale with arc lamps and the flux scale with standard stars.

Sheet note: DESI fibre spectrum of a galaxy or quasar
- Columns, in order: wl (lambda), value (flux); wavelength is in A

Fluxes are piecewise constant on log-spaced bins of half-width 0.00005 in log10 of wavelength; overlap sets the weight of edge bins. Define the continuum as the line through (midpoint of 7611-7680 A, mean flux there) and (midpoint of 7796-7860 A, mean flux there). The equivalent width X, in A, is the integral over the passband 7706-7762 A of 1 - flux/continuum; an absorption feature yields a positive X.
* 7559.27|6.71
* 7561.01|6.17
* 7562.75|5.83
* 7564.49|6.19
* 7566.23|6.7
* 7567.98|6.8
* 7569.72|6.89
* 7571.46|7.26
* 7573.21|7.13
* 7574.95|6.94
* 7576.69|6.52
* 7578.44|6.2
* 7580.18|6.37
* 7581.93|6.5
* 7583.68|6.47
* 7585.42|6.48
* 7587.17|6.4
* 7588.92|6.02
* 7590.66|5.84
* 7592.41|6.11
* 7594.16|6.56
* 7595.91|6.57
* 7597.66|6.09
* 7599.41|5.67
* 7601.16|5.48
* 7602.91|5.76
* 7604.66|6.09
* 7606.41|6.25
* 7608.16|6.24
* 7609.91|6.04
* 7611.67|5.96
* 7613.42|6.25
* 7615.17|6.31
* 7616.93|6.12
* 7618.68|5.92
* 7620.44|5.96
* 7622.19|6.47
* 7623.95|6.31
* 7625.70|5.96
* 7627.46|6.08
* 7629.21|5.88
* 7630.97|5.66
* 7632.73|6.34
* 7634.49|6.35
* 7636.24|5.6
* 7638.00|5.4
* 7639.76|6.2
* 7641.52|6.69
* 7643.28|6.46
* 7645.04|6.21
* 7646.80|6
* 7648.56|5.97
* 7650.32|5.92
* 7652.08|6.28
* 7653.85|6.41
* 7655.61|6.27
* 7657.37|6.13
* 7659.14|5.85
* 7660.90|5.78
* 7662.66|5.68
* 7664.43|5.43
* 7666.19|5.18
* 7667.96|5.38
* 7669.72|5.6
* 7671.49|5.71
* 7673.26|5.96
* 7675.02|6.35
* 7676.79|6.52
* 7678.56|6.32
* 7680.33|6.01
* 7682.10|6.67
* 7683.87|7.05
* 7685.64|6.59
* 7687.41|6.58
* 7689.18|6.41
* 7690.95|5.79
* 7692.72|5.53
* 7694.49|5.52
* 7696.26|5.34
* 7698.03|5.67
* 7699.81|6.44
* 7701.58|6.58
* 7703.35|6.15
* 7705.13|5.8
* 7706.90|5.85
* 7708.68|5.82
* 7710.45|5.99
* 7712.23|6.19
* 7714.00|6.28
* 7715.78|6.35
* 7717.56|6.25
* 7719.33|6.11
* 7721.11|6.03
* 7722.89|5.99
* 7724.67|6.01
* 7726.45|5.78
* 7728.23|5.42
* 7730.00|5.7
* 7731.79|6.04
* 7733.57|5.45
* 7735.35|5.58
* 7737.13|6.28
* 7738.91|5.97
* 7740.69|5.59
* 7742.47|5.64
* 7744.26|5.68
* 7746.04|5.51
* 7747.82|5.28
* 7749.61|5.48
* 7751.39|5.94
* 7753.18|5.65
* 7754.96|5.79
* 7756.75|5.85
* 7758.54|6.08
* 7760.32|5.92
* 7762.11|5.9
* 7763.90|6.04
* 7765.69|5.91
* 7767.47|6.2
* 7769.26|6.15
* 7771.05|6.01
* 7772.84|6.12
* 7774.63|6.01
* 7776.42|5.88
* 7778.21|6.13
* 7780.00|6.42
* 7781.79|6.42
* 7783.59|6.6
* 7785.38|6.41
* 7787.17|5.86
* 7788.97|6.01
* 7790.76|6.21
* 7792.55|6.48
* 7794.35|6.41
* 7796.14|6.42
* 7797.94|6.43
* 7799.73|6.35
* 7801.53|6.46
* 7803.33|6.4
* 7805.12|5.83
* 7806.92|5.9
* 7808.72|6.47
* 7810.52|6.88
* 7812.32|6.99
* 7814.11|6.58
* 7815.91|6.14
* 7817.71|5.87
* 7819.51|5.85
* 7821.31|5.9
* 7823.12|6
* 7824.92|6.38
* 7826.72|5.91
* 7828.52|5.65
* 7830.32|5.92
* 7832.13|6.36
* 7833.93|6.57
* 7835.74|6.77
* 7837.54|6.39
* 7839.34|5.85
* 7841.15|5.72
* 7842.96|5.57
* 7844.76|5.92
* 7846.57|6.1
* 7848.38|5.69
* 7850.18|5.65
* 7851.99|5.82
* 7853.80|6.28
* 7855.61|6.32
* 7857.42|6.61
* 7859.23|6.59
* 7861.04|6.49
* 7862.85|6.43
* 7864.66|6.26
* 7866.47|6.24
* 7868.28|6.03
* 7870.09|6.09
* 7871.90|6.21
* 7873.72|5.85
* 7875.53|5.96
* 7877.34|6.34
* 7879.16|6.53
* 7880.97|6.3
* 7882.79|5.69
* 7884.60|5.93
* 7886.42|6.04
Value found 2.2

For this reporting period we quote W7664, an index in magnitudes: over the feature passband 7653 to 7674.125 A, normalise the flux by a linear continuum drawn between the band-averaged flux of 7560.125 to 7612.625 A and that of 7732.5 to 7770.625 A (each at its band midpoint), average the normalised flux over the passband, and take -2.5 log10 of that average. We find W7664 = 0.05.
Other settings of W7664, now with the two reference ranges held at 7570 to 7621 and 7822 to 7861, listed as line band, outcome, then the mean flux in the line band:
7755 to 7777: 0.03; 6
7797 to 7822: -0.03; 6.29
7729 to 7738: 0.07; 5.81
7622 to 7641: 0.04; 6.02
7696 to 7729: 0.03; 6.02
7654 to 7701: 0.04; 6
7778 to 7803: -0.03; 6.33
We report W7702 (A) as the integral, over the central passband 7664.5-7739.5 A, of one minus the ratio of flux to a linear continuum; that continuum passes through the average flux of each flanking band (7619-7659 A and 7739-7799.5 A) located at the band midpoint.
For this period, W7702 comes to 0.8 A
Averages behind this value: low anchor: 6.11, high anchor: 6.02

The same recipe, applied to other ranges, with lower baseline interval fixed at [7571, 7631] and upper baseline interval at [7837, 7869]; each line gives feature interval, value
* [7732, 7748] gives 1.20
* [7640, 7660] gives 0.01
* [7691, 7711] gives 0.98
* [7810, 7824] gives -0.31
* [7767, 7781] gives 0.07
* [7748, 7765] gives 0.90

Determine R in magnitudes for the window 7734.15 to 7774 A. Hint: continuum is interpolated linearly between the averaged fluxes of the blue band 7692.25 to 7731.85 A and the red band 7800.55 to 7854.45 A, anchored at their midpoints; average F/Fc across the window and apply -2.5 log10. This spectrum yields 0.03 mag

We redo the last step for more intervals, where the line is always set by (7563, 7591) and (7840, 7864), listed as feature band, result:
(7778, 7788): -0.02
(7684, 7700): 0.06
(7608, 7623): 0.06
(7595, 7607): 0.09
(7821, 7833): 0.02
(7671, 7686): 0.00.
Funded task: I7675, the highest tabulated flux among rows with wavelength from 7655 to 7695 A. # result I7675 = 7.05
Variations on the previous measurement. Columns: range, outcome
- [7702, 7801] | 6.6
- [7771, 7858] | 6.99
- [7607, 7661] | 6.69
